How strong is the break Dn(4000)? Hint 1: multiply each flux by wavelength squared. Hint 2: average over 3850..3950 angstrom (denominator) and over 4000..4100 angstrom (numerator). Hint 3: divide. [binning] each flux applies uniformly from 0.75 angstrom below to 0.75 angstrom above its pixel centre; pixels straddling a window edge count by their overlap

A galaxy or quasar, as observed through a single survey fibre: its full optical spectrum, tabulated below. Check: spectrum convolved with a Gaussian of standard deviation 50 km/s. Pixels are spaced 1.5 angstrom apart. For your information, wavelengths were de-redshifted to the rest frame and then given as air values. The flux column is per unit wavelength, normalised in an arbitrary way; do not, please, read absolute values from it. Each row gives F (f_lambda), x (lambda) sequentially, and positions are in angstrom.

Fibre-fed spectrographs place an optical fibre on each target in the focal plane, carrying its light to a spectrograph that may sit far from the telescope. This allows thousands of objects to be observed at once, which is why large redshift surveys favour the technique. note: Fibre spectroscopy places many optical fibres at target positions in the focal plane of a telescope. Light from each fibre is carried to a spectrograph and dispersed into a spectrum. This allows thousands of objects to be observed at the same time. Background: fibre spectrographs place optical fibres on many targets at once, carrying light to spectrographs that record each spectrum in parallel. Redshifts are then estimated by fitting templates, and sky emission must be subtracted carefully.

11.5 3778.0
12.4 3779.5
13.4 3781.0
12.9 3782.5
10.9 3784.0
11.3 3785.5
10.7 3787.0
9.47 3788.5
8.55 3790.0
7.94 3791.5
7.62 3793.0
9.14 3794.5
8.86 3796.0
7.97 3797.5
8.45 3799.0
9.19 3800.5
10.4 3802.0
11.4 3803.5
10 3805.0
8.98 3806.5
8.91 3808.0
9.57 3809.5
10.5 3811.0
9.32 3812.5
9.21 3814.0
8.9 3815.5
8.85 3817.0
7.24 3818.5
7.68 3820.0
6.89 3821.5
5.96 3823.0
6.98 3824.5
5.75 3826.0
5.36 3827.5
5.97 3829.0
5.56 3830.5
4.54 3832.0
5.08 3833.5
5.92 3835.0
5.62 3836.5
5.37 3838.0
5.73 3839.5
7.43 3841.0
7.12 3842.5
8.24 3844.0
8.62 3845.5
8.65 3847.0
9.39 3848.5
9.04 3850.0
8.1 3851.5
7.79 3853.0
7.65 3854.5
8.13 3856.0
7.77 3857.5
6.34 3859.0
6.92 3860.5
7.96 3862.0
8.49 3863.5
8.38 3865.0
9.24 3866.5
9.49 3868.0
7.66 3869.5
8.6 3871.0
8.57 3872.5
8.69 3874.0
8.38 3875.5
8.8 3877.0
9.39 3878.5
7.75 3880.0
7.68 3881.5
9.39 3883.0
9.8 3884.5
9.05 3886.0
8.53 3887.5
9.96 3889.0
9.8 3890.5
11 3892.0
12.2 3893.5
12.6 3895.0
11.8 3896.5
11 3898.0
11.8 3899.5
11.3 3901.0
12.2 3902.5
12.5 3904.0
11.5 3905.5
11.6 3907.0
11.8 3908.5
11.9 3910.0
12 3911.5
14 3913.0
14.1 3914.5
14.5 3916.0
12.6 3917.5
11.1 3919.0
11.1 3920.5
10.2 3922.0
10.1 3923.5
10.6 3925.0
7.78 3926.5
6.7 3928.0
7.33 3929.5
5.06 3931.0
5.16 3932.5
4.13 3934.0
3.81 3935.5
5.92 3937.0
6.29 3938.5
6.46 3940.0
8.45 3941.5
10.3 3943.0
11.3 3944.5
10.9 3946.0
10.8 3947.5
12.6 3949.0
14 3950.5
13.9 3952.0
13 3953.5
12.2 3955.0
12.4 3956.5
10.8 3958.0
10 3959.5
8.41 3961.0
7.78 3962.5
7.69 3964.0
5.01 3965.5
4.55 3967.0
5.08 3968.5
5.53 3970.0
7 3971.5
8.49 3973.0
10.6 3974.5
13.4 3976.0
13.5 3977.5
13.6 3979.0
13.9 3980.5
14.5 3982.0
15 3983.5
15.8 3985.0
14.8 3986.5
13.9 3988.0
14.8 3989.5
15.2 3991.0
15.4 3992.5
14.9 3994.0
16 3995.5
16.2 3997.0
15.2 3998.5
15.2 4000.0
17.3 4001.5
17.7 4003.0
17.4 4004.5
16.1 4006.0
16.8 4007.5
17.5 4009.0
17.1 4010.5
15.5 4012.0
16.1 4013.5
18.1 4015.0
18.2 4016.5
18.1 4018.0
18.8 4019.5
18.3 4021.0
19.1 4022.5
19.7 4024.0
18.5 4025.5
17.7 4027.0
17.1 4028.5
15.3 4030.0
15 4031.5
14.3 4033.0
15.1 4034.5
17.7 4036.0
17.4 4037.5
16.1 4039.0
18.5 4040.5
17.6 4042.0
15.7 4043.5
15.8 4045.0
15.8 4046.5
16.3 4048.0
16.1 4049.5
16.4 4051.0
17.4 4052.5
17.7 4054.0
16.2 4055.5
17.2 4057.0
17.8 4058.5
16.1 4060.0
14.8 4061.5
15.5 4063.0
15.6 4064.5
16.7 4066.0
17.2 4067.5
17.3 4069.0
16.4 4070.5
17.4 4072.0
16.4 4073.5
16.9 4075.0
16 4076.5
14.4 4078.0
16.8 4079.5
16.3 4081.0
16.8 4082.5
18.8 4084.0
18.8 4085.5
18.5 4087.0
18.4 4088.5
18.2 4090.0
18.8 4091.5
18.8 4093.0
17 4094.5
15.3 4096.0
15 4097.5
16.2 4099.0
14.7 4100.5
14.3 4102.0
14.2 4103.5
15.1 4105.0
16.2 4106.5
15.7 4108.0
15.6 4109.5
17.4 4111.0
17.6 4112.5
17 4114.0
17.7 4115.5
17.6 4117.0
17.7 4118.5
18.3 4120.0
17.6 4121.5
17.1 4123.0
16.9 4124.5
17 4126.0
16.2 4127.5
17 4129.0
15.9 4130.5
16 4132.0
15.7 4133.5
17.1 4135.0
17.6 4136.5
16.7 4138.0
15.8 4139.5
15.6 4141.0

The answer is 1.93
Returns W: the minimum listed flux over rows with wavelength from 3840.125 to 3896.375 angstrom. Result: 6.34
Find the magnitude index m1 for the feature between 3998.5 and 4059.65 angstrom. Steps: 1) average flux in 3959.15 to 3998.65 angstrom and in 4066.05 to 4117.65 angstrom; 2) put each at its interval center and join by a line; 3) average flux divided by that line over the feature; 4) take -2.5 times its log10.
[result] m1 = -0.219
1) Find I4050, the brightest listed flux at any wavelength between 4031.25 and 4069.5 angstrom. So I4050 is 18.5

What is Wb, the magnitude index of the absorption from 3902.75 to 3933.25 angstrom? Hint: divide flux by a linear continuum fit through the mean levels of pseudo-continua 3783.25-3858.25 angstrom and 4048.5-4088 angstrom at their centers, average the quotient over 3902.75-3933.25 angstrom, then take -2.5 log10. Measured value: 0.08 mag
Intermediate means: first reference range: 8.07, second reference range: 16.8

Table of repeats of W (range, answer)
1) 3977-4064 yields 13.5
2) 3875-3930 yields 6.7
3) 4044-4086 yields 14.4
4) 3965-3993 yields 4.55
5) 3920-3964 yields 3.81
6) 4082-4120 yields 14.2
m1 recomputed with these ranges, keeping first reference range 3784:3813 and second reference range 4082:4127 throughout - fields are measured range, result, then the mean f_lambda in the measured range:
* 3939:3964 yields 0.227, 10.7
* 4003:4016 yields -0.159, 16.9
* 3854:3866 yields 0.376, 7.74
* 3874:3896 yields 0.203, 9.59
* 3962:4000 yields 0.165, 12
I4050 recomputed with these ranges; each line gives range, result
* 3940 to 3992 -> 15.8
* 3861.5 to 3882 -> 9.49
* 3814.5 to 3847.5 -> 8.9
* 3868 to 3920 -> 14.5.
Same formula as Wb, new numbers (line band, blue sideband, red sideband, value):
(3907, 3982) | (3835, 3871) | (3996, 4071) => 0.24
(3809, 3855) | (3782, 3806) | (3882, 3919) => 0.37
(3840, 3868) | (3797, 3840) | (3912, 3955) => 0.03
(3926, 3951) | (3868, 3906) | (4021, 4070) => 0.46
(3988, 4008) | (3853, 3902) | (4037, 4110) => -0.16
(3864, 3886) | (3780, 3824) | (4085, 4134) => 0.26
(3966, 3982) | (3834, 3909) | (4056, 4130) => 0.28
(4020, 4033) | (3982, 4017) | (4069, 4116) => -0.08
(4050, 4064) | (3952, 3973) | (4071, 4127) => -0.16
